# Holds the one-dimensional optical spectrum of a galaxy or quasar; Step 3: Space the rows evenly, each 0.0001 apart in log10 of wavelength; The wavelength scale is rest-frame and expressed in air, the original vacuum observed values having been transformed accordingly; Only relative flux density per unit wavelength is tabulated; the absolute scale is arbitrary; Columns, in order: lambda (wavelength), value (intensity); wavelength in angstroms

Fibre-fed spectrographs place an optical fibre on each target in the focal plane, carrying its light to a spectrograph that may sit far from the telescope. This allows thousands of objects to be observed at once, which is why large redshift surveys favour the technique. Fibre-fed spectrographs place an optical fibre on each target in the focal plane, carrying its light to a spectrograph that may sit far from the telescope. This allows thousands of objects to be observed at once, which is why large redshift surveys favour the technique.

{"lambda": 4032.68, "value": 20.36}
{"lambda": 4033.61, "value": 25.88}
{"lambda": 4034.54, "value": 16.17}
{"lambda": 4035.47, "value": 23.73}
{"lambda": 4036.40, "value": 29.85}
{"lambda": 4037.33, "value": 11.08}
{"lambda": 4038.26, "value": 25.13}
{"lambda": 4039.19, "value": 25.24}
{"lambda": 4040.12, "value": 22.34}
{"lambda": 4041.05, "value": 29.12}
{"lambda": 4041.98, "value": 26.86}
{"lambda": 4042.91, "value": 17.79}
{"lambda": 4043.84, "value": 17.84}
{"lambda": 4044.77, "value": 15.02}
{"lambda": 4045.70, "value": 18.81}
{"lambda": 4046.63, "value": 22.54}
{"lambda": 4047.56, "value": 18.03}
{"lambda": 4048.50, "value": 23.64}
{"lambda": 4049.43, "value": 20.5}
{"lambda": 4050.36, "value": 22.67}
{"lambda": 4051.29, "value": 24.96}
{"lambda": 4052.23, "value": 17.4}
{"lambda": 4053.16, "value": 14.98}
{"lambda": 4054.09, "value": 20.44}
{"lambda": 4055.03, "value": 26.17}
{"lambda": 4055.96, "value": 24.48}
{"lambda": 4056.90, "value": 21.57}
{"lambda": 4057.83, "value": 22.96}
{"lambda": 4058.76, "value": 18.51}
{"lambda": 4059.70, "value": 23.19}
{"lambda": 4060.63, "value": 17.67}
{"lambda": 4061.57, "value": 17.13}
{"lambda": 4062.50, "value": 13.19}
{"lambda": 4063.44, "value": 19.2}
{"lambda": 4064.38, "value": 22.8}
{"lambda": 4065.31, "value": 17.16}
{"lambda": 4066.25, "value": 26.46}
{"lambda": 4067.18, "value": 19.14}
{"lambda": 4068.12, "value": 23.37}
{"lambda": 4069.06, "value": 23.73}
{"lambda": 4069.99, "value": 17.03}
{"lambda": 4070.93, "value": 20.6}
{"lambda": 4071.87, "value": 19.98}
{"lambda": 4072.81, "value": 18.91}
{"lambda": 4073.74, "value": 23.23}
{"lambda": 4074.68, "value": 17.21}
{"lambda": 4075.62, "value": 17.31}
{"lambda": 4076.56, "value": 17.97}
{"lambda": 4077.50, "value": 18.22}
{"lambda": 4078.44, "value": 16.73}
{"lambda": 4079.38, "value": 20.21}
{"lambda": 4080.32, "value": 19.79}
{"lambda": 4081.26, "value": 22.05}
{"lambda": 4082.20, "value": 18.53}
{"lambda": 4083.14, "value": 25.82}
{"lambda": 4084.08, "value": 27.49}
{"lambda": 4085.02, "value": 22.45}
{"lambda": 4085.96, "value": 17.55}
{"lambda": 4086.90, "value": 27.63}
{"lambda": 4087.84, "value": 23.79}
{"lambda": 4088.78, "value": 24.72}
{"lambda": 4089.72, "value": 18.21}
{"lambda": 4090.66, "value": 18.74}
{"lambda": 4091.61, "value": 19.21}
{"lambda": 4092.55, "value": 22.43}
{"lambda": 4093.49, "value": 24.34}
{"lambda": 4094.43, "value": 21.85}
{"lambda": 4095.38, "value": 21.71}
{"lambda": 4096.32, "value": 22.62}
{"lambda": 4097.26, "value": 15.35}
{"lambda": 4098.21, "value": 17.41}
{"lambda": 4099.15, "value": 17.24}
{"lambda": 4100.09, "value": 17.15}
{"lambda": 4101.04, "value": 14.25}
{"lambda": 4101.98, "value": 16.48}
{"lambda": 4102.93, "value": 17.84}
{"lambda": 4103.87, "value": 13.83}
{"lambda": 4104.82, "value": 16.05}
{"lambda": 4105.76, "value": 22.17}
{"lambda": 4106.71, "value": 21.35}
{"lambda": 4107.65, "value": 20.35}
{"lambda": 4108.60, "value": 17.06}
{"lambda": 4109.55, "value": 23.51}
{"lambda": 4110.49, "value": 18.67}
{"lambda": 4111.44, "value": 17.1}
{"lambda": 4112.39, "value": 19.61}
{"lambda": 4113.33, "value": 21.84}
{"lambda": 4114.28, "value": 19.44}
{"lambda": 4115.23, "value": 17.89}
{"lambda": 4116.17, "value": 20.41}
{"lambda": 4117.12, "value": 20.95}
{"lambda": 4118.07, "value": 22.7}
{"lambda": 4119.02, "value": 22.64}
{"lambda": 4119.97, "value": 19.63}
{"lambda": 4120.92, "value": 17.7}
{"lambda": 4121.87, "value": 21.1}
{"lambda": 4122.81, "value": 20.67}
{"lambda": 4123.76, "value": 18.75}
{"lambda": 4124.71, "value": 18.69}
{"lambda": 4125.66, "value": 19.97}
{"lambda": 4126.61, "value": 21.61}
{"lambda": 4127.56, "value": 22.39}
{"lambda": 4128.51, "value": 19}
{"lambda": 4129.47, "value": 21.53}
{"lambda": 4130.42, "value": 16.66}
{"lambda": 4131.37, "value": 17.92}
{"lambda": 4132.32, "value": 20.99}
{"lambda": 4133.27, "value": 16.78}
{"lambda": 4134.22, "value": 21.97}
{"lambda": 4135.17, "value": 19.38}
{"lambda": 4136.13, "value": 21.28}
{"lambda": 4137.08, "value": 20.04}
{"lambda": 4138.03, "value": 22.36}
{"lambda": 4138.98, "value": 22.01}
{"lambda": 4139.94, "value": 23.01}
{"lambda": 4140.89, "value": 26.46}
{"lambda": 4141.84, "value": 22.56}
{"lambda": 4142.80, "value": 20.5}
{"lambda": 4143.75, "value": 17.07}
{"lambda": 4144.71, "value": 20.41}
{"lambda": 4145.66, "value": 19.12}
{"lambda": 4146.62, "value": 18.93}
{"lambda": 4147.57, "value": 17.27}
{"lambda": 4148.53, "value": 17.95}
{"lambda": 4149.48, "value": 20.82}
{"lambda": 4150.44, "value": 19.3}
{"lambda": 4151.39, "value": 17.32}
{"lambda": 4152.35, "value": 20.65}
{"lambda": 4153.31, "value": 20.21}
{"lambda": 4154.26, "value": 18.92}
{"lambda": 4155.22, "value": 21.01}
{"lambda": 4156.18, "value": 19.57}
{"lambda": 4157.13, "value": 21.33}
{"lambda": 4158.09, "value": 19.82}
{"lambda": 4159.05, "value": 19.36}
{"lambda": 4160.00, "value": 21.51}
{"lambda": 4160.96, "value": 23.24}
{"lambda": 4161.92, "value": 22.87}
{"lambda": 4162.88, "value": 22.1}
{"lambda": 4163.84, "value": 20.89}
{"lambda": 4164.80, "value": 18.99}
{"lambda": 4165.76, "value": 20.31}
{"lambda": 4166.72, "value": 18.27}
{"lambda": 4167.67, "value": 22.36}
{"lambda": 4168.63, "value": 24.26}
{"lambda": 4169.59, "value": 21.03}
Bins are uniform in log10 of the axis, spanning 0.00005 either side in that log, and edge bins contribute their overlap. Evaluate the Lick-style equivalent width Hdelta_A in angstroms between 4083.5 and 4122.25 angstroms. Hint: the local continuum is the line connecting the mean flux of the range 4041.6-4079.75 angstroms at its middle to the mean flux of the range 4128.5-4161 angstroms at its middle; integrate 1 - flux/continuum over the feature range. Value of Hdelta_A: 0.1 angstroms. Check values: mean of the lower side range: 20.1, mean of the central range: 20.1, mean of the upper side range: 20.2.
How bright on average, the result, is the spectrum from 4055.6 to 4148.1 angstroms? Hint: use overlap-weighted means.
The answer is 20.1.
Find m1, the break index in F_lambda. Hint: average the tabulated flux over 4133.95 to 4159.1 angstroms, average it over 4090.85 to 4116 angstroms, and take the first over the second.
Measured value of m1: 1.1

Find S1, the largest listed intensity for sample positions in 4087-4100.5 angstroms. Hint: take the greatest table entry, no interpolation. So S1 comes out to 24.72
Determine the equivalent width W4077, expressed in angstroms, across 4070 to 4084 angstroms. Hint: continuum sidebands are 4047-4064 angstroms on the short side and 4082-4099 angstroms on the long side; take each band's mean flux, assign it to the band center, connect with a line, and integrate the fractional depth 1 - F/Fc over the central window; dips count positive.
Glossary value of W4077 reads 0.8 angstroms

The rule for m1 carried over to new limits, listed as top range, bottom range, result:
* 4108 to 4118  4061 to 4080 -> 1.02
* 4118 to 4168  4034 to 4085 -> 0.98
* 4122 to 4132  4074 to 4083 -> 1.04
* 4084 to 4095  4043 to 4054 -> 1.13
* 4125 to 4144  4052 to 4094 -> 1.00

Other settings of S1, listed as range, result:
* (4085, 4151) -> 27.63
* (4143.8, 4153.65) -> 20.82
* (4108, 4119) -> 23.51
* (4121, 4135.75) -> 22.39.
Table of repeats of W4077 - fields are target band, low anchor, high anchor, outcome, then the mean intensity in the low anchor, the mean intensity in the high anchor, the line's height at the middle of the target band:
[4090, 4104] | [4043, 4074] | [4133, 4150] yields 1.10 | 20.4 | 20.5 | 20.4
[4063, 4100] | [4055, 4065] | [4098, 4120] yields -1.77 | 20.3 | 19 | 19.7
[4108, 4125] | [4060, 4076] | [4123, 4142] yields 0.40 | 19.7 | 20.6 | 20.4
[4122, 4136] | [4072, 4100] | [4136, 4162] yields 0.49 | 20.6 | 20.5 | 20.5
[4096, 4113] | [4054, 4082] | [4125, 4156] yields 1.64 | 20.2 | 20.1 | 20.2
